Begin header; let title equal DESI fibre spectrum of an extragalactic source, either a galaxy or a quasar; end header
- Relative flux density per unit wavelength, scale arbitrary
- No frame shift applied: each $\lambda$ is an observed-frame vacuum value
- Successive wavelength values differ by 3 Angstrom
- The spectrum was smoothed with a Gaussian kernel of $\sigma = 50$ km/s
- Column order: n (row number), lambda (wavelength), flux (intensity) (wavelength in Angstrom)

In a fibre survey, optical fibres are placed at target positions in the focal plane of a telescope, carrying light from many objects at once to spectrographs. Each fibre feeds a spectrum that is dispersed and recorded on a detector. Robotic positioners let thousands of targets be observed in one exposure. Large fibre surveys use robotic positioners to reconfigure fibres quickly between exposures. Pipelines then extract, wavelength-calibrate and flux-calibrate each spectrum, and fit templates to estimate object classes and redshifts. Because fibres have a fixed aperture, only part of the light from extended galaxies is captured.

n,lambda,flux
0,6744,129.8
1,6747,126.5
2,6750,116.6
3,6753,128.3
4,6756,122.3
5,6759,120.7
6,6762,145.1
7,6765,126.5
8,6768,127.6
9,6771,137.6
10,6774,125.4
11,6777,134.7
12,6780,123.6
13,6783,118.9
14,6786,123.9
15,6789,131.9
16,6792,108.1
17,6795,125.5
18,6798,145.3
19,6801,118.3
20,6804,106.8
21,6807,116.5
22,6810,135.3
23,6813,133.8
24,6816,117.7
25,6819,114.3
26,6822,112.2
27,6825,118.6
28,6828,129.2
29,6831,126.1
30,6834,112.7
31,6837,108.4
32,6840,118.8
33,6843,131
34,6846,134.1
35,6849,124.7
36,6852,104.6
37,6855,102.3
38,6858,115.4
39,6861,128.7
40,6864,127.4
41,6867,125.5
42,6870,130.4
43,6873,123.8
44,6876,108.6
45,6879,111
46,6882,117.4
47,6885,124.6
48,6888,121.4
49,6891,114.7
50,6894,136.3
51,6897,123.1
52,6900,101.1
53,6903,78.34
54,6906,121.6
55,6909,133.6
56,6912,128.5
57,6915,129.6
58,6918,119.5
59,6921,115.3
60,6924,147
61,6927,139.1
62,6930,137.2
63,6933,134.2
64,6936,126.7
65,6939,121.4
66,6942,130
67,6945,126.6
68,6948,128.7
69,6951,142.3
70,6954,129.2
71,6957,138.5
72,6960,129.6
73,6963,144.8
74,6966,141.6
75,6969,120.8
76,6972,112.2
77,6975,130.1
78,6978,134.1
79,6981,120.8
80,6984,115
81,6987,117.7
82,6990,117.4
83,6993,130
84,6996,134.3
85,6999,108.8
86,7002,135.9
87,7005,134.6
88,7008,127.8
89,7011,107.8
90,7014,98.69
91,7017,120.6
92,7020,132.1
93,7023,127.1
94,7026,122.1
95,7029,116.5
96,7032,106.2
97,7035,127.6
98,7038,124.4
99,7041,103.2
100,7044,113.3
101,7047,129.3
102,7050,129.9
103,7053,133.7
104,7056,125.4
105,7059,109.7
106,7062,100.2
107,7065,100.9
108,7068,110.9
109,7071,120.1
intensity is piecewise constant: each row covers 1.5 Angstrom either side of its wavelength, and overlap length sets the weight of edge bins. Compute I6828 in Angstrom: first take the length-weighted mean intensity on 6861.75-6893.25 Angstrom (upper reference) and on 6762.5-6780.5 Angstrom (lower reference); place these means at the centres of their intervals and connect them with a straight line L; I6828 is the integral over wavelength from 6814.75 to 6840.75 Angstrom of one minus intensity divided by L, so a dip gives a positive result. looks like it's 1.6 Angstrom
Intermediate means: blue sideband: 130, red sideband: 121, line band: 118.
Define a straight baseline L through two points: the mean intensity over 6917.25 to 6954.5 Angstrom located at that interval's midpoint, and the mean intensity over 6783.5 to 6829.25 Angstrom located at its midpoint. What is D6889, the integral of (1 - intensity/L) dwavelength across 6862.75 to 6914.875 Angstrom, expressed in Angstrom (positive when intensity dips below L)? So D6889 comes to 3.4 Angstrom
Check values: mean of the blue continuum 122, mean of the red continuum 131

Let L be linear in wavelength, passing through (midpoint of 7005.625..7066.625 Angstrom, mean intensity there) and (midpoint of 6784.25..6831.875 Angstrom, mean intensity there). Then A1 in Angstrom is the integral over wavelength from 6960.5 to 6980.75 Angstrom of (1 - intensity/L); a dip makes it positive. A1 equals -1.8 Angstrom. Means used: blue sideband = 123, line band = 130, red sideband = 118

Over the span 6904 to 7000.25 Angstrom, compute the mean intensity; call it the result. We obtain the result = 128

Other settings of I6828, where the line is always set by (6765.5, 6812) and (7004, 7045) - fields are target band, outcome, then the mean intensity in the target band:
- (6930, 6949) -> -1.2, 129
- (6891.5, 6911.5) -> 1.0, 116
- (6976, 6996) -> -0.6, 124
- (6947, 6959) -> -1.4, 135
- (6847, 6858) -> 1.0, 112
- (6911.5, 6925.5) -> -0.7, 128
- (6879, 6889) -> 0.2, 120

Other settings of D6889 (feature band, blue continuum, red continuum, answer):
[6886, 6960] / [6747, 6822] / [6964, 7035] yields -1.6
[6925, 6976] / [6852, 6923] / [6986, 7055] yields -4.8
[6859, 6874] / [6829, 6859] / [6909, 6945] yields -0.7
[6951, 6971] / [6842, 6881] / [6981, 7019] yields -2.2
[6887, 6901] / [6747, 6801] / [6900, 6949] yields 0.6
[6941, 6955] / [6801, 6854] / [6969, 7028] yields -1.1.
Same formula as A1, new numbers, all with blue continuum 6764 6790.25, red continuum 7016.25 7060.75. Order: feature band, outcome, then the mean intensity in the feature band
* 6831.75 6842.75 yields 0.88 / 116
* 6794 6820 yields 0.65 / 124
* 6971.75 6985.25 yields -0.08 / 124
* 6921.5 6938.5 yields -1.46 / 135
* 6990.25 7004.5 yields -0.53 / 127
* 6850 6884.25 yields 2.06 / 118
